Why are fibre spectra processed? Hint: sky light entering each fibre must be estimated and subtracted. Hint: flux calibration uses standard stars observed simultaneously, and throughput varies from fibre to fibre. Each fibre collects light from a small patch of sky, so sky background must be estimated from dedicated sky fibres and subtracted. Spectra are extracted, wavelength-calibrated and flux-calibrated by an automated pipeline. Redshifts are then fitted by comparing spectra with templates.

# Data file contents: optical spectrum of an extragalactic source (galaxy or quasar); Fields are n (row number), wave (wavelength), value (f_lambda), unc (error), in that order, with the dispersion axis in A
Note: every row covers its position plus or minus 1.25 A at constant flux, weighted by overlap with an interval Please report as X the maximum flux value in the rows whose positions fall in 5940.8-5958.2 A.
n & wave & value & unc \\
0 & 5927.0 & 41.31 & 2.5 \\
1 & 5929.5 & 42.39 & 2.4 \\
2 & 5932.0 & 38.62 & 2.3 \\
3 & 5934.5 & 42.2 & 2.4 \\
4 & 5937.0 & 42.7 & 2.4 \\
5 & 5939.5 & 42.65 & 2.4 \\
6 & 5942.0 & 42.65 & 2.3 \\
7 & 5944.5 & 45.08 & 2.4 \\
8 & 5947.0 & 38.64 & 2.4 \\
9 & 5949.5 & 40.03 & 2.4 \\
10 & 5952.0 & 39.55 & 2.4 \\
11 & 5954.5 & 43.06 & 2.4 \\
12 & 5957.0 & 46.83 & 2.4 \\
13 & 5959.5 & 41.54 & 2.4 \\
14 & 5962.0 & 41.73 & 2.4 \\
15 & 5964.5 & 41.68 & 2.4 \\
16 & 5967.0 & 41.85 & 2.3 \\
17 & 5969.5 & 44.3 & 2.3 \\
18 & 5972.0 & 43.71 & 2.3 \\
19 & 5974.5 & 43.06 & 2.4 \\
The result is 46.83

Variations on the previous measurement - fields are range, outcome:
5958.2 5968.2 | 41.85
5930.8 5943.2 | 42.7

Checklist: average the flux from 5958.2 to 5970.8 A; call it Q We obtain 42.2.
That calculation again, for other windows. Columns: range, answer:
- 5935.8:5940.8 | 42.7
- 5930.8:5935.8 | 40.5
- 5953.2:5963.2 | 43.3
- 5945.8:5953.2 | 39.4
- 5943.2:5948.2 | 41.9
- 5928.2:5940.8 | 41.7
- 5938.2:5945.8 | 43.4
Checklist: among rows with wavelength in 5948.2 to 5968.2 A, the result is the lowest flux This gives 39.55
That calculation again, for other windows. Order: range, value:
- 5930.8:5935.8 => 38.62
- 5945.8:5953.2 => 38.64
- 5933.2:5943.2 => 42.2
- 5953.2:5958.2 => 43.06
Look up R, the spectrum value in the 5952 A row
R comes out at 39.55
